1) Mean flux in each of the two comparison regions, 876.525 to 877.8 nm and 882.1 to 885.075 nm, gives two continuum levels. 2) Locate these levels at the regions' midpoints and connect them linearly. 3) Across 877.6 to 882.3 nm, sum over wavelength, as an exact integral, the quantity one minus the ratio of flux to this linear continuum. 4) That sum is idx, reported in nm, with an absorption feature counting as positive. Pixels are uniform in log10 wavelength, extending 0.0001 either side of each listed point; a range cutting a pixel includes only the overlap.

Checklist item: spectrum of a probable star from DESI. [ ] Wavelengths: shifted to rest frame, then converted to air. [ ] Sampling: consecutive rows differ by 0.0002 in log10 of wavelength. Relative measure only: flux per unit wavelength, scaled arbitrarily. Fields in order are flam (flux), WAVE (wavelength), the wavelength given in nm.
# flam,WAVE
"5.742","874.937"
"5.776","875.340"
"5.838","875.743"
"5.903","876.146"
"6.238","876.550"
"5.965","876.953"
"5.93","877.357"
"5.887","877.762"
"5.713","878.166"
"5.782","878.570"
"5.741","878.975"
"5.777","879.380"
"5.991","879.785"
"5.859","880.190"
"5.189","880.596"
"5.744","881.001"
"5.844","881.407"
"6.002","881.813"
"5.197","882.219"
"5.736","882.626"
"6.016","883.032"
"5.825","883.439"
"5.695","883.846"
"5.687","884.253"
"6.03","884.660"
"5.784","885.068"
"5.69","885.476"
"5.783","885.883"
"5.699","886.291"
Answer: 0.12 nm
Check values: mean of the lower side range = 5.99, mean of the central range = 5.74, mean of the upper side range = 5.76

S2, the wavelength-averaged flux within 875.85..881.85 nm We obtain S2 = 5.83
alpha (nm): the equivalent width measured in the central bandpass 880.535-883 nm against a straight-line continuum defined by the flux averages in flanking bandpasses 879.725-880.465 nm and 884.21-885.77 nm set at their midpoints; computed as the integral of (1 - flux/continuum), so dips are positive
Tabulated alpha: 0.07 nm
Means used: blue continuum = 5.84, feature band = 5.67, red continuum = 5.81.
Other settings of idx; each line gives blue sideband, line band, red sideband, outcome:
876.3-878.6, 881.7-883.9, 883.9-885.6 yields 0.03 nm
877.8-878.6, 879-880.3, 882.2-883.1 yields -0.03 nm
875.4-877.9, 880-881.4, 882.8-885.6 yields 0.06 nm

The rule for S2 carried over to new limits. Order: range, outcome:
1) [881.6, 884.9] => 5.77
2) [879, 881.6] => 5.73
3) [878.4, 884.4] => 5.74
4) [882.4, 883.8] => 5.83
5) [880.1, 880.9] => 5.51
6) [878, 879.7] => 5.77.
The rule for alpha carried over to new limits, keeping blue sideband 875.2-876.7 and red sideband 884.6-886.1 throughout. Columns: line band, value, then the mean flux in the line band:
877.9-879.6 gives 0.04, 5.76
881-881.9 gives 0.00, 5.87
